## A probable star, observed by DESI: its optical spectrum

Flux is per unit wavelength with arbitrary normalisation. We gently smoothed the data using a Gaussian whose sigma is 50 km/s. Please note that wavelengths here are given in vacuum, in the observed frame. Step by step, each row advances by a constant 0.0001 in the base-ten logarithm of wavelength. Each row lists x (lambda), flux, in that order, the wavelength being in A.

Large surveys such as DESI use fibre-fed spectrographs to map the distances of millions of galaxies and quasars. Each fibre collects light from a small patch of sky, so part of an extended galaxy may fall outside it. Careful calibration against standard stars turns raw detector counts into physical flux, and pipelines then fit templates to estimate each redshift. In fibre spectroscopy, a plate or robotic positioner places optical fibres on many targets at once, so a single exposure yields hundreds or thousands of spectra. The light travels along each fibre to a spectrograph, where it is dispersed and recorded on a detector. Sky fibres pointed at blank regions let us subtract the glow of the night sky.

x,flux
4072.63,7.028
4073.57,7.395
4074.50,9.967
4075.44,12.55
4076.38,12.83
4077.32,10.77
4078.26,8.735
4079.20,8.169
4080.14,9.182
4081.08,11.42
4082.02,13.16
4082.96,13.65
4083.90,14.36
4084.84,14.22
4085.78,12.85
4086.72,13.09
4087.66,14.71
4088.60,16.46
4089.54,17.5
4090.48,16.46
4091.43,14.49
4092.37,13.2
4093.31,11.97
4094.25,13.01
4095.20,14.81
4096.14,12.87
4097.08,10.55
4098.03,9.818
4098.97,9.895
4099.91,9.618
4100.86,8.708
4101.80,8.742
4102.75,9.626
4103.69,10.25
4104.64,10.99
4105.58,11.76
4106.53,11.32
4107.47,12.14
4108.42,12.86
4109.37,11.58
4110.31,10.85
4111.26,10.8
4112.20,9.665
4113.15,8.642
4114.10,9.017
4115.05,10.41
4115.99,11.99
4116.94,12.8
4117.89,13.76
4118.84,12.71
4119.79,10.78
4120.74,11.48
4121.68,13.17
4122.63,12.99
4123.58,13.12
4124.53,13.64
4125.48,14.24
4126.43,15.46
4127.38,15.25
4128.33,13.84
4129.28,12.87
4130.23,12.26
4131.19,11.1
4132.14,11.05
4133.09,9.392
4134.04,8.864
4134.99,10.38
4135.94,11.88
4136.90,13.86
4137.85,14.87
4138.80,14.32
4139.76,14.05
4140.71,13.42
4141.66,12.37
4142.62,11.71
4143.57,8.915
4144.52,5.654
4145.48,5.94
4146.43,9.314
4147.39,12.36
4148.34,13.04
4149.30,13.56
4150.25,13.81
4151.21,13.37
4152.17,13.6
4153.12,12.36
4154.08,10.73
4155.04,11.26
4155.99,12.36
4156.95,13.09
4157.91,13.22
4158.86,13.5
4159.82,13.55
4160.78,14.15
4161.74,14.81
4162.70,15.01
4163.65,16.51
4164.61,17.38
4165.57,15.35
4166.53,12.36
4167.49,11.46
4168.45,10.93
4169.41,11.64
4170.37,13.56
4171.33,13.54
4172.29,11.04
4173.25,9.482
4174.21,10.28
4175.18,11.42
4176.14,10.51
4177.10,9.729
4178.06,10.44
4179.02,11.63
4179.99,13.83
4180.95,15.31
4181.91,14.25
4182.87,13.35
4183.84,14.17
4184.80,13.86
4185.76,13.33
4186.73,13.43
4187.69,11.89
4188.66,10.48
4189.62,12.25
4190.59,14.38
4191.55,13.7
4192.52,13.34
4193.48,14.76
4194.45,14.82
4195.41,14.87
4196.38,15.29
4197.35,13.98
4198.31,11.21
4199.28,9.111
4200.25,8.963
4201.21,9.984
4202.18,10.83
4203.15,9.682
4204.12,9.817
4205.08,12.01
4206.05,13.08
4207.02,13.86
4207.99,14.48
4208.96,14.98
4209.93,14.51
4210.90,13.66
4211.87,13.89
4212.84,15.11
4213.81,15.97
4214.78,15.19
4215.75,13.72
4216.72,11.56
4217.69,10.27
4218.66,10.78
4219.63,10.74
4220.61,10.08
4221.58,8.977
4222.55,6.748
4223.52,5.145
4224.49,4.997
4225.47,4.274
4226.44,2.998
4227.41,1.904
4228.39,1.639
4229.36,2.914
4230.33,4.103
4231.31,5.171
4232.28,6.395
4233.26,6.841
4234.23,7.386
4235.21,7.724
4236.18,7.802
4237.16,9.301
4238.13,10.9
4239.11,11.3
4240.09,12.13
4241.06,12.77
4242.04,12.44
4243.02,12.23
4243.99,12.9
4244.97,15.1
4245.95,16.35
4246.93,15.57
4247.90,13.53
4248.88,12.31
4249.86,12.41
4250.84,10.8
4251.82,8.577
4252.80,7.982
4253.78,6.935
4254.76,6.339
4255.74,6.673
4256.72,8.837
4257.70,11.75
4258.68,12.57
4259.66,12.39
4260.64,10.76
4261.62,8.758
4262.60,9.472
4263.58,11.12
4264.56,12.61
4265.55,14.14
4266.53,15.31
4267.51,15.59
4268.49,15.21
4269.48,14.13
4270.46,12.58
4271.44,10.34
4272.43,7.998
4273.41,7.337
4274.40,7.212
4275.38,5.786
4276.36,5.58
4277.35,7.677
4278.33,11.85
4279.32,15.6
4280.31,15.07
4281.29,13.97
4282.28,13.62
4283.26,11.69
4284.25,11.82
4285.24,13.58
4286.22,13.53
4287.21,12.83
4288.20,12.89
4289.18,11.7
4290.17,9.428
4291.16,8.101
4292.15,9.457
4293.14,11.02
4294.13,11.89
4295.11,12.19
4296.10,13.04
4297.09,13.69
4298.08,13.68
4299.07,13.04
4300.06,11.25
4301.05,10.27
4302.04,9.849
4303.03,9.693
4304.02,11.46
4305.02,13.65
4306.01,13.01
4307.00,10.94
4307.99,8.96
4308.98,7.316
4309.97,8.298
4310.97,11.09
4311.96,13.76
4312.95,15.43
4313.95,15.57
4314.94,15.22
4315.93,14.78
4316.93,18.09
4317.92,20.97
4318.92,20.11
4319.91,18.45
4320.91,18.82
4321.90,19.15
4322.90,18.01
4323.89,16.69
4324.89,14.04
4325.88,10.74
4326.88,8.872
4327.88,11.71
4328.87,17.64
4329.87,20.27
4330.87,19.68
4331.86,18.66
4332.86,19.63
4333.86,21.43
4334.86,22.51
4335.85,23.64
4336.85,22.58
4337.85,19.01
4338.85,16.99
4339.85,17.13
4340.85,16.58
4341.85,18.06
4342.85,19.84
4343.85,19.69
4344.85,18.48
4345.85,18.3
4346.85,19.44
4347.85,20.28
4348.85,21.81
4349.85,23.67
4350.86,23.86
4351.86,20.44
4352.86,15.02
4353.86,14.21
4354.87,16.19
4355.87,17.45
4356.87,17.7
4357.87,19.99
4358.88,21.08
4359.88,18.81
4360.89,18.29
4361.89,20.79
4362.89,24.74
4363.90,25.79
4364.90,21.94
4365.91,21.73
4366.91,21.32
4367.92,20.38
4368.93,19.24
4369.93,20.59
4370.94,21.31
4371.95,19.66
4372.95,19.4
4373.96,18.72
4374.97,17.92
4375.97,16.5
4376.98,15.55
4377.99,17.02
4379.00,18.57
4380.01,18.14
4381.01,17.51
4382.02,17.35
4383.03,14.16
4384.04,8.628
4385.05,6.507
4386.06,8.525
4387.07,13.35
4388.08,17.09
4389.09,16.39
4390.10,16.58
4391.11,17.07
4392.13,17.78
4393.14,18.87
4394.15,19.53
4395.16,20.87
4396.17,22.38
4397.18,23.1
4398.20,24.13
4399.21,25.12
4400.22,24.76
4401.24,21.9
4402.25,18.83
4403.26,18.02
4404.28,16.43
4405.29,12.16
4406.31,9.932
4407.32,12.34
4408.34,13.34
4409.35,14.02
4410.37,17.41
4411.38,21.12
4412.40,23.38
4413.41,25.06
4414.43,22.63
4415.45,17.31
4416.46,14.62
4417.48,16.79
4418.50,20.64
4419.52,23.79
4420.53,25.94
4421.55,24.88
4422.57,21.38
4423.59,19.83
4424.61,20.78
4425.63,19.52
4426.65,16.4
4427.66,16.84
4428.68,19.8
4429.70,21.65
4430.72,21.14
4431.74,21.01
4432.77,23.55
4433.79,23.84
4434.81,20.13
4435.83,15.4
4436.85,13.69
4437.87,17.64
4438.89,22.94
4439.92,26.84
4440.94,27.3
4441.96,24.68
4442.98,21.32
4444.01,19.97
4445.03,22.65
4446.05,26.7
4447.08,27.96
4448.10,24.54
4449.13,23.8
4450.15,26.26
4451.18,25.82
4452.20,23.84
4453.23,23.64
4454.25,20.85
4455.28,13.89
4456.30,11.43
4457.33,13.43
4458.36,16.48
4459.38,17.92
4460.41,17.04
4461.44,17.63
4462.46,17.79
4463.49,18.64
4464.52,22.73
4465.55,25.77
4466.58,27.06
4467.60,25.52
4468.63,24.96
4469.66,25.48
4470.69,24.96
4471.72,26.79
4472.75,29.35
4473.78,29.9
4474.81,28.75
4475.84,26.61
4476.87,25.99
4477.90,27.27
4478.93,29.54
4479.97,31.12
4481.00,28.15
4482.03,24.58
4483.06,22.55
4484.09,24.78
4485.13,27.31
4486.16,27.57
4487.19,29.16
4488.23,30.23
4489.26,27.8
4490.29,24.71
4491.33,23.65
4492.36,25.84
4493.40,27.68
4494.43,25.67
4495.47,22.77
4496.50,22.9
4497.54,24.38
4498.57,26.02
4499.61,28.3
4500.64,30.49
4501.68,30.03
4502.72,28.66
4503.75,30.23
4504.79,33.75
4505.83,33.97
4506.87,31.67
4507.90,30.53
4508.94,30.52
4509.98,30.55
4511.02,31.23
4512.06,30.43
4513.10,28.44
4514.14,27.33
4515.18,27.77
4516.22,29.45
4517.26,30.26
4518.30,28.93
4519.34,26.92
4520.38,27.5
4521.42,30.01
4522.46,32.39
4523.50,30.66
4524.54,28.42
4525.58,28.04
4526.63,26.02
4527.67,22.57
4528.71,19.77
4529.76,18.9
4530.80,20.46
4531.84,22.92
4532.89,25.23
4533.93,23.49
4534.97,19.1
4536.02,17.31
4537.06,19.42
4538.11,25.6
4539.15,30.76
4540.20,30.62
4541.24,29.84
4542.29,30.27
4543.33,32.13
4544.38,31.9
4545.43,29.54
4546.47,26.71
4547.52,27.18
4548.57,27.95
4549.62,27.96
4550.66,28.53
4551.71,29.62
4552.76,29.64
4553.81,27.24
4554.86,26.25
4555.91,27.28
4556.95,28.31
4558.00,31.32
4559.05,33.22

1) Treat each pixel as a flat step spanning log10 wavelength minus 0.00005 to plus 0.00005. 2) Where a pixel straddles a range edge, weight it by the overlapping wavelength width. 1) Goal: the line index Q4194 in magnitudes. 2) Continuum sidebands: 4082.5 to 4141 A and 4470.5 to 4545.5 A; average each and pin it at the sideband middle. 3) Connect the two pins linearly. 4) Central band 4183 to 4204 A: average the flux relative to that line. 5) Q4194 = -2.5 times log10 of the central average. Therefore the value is 0.22 mag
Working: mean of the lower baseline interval 12.3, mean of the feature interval 12.5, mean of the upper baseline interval 27.4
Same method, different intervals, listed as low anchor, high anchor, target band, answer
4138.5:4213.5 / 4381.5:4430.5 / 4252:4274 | 0.341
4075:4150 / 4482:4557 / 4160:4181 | 0.116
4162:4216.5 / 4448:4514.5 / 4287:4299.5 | 0.432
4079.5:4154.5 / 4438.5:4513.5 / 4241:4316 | 0.483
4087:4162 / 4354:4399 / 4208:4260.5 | 0.428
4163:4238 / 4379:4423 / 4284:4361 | -0.016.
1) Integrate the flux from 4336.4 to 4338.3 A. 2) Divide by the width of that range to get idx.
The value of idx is 20.8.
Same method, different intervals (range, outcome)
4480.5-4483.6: 25.1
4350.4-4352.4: 22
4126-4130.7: 13.9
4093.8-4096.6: 13.6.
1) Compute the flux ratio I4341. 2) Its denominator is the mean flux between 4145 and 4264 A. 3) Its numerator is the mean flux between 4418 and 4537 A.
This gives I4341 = 2.2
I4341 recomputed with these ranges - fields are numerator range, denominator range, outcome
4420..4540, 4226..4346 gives 1.96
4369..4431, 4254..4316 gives 1.60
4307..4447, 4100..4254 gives 1.61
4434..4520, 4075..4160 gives 2.10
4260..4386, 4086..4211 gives 1.25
